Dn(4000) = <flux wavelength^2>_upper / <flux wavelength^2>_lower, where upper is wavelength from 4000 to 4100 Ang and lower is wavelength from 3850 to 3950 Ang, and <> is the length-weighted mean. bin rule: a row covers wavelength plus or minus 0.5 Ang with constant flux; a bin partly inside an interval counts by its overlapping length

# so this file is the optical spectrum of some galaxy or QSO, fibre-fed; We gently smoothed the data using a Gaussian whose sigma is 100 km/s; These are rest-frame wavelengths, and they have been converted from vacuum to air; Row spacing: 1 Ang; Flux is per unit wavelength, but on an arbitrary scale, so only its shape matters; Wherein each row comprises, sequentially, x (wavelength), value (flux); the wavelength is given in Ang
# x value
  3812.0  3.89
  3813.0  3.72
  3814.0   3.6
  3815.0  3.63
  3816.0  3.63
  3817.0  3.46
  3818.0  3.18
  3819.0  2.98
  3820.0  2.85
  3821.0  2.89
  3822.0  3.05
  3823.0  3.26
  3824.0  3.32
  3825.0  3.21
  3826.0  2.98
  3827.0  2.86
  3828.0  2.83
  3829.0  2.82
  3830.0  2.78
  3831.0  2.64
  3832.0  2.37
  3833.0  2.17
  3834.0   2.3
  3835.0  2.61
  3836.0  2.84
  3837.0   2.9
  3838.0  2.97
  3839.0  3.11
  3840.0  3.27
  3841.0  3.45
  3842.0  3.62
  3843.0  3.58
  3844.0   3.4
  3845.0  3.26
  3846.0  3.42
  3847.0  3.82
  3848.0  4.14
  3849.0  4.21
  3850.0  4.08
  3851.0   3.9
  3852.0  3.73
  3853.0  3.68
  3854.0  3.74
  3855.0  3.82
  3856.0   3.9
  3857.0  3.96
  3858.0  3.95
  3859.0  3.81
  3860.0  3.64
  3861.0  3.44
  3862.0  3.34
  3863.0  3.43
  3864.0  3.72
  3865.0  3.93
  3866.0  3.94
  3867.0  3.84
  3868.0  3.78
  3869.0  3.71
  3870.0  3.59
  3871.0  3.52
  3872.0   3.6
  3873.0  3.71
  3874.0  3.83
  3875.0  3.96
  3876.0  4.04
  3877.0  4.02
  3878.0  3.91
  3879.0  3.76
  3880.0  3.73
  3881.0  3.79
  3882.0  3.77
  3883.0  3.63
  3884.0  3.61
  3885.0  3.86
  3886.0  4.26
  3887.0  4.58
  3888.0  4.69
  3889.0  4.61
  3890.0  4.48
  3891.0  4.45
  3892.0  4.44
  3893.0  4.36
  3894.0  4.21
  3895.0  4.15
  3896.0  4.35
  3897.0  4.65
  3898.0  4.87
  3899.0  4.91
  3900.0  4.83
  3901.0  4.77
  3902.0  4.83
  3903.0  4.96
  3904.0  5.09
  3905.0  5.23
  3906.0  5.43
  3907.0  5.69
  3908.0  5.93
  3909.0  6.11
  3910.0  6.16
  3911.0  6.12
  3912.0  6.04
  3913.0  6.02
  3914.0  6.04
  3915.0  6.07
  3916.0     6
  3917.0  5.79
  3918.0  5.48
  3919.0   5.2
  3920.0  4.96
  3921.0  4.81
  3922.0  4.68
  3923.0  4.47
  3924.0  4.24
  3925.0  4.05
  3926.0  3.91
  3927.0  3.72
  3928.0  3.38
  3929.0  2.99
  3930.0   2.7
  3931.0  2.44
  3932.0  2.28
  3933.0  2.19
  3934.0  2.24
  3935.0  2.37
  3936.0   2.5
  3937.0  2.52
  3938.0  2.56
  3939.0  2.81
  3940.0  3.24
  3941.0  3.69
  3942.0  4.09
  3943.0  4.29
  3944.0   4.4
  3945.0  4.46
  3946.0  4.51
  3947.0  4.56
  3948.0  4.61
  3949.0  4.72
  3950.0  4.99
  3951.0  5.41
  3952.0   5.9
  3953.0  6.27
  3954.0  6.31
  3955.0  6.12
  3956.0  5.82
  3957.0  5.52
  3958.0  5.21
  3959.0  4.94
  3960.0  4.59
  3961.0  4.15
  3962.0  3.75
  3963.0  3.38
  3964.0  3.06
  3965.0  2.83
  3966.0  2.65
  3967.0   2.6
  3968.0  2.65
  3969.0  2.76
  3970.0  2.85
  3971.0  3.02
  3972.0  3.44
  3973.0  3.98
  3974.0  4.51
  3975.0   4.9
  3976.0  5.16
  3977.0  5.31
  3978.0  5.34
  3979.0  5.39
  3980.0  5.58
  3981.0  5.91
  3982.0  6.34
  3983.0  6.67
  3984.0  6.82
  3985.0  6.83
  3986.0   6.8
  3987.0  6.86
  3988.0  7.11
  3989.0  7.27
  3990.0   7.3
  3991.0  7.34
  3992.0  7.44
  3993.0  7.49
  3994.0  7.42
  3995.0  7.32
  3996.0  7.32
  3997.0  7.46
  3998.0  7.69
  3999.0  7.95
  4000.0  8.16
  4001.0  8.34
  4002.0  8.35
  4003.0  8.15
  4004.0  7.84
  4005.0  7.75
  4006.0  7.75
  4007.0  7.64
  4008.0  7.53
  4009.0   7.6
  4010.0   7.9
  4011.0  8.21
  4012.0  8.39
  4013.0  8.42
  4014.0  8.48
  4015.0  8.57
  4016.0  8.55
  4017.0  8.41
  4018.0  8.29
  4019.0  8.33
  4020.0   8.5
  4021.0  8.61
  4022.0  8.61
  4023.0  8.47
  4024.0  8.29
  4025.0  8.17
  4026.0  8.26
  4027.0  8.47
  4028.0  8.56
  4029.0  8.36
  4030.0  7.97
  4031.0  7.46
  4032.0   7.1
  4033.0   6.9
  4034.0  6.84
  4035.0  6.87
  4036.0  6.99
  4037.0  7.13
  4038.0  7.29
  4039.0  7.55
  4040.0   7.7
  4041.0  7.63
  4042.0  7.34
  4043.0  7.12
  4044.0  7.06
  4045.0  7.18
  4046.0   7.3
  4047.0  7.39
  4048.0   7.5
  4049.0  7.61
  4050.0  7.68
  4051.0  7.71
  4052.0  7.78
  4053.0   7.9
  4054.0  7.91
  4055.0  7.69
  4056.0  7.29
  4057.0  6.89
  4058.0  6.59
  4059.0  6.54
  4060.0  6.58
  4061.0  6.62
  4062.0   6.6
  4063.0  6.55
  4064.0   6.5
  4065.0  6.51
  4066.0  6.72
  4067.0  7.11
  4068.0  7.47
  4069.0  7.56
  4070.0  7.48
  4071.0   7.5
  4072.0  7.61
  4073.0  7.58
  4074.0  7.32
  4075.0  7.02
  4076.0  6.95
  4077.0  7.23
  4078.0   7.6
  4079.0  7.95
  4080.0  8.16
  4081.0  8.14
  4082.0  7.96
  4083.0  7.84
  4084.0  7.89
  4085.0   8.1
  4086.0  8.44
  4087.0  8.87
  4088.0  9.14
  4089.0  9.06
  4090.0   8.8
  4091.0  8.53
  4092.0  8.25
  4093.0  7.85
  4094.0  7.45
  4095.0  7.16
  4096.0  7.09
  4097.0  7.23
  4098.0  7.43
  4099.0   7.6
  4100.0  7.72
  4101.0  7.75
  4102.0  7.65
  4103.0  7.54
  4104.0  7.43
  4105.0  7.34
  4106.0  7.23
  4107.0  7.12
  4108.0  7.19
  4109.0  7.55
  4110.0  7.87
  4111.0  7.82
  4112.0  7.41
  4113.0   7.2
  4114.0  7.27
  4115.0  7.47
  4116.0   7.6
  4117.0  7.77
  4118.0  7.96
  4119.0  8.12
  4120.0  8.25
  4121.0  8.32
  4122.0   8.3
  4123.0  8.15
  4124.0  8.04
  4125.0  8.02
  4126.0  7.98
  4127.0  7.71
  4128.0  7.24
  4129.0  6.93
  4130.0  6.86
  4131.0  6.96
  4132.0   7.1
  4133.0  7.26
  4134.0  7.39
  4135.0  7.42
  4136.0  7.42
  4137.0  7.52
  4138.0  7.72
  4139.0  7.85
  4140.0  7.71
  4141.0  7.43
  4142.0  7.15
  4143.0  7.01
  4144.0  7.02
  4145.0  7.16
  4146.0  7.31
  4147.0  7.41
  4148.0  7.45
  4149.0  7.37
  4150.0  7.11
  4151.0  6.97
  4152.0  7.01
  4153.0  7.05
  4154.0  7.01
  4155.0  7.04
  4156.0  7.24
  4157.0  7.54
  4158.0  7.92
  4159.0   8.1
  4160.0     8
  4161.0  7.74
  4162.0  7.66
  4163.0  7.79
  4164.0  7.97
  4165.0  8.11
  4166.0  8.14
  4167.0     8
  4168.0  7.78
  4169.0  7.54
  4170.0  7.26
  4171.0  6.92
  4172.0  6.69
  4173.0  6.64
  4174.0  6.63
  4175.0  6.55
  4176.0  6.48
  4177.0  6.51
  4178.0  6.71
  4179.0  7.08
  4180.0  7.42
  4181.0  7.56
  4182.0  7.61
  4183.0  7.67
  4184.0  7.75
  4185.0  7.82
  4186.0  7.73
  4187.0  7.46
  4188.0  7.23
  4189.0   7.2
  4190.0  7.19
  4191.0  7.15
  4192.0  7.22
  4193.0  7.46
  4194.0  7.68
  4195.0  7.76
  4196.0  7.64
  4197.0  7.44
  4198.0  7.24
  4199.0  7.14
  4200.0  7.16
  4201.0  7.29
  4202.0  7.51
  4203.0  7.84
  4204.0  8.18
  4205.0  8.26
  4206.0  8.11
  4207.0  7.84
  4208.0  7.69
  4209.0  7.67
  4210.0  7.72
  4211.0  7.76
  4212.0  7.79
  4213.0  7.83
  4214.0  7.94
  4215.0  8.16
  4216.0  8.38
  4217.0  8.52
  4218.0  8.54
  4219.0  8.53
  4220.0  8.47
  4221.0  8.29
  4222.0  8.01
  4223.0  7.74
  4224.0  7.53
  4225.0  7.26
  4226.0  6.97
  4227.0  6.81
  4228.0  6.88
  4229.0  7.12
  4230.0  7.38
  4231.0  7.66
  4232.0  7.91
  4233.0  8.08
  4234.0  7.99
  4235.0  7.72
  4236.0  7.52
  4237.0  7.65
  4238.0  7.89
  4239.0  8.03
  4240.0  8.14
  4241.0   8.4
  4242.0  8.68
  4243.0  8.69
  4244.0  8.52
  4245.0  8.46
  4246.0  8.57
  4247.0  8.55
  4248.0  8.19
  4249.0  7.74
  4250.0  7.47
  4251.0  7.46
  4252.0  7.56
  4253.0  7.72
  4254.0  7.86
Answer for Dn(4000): 1.98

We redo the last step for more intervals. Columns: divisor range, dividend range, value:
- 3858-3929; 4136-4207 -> 1.90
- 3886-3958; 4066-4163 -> 1.83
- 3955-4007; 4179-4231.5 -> 1.47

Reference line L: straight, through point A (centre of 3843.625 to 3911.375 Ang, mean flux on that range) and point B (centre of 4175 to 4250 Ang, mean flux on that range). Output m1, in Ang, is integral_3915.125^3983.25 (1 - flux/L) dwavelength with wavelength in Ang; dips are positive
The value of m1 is 9.9 Ang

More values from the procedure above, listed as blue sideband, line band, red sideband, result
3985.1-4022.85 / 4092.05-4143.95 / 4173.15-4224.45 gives 1.14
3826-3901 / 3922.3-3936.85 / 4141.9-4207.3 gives 4.45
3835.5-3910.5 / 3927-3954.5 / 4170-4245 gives 5.85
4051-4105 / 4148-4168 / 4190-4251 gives 0.35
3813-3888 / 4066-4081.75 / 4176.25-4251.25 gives -3.59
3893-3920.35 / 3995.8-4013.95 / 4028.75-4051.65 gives -2.96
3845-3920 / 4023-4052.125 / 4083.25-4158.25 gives -4.91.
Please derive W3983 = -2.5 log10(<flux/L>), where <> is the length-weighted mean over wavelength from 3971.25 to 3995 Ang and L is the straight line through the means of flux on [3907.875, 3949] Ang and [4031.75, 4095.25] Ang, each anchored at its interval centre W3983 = -0.10 mag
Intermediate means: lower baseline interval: 4.25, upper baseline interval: 7.48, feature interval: 6.13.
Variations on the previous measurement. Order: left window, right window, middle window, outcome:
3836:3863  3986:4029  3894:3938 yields 0.19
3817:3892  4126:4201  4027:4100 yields -0.22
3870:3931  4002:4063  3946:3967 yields 0.24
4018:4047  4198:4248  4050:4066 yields 0.10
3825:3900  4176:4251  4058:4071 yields -0.14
